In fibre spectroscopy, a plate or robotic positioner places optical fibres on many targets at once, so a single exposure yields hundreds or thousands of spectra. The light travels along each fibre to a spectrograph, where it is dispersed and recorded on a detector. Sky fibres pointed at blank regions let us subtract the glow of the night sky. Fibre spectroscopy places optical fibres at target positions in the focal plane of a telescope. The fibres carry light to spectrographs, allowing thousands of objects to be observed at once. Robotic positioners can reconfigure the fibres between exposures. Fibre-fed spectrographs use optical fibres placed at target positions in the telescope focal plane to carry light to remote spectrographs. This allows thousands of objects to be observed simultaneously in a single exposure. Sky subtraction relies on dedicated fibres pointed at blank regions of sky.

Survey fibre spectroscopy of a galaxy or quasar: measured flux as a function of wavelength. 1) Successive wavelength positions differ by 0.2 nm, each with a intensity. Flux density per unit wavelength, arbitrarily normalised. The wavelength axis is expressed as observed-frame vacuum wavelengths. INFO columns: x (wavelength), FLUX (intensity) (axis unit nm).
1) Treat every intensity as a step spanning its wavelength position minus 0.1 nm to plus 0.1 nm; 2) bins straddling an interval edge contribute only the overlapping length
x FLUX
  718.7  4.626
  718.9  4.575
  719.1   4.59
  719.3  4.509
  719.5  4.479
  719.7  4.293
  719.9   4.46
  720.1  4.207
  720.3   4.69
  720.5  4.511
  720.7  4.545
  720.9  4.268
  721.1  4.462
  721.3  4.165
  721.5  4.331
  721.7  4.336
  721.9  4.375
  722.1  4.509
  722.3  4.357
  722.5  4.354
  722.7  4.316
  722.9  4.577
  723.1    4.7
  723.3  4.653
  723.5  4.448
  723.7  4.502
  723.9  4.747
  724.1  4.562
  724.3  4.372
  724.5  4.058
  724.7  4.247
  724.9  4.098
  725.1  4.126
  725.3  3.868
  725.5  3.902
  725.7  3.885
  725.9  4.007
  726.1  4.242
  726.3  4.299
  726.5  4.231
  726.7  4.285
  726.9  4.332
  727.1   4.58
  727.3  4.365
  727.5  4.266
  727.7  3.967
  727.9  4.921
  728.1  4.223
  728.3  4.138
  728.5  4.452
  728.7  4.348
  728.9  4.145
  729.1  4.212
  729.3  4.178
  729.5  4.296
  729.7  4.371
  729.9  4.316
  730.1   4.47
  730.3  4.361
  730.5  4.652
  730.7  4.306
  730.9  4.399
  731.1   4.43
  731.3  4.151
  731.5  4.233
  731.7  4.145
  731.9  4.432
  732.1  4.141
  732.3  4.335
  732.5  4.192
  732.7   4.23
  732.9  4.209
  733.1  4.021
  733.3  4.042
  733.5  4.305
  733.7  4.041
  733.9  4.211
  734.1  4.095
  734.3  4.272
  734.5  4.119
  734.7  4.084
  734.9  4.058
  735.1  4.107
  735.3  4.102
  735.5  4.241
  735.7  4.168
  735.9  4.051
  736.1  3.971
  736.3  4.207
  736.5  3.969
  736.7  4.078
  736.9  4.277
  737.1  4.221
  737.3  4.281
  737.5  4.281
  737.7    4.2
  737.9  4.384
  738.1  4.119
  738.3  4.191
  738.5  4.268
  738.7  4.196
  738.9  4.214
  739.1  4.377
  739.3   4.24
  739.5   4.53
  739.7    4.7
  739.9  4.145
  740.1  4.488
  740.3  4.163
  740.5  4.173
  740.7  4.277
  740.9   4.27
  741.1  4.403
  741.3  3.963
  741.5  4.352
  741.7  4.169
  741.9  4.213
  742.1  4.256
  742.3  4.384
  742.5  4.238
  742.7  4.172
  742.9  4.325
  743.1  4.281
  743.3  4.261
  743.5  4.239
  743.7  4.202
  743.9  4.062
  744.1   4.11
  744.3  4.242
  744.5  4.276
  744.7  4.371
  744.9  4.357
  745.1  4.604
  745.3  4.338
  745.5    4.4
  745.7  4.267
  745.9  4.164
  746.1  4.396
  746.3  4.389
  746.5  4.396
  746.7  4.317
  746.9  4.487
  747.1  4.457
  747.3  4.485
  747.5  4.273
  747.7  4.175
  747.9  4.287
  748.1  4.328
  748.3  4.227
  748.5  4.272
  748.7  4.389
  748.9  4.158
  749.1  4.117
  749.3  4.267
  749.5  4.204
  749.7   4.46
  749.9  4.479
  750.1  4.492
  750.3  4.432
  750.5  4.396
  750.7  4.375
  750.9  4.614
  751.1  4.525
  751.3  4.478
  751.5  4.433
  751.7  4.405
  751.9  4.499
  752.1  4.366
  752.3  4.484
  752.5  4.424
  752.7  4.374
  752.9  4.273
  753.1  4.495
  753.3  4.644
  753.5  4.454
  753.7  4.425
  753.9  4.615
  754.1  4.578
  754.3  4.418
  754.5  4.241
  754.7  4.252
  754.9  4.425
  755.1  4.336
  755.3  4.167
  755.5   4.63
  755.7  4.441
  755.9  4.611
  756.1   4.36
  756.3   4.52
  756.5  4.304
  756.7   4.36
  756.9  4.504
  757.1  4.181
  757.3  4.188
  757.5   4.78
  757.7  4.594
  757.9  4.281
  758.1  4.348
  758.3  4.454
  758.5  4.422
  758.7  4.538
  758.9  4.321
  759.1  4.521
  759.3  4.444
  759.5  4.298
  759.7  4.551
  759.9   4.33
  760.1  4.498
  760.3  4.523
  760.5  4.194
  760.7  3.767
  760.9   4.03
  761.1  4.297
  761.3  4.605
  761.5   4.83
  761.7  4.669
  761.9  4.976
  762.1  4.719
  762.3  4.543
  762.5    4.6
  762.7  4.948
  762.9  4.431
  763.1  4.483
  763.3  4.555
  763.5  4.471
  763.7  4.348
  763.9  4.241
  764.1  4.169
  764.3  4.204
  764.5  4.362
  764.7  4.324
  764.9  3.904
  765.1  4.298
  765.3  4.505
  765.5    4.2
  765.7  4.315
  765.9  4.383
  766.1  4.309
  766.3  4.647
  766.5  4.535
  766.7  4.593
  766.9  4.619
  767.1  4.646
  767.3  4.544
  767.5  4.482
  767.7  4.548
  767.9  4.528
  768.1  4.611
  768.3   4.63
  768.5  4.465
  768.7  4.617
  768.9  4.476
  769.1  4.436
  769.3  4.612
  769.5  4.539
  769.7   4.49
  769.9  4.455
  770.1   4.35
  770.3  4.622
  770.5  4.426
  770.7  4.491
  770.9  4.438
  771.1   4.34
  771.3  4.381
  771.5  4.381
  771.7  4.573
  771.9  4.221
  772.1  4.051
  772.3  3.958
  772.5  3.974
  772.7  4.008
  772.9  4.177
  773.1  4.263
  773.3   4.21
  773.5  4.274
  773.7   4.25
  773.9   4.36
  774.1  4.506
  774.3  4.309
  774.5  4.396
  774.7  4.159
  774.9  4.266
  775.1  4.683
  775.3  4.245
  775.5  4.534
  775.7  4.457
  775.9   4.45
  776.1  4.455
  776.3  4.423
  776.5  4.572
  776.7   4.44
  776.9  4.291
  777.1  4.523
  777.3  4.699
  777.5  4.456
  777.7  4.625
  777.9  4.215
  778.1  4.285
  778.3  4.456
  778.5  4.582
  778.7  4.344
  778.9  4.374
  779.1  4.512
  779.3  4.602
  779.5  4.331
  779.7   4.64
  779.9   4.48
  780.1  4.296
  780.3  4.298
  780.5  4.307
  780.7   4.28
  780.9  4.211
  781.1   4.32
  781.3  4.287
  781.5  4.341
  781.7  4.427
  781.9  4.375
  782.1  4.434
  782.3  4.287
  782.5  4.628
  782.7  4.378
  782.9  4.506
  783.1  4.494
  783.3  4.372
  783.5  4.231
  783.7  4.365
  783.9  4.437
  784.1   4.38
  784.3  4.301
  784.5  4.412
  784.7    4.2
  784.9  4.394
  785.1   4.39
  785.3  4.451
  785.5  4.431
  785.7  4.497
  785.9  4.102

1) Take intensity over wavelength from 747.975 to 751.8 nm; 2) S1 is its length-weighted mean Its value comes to 4.37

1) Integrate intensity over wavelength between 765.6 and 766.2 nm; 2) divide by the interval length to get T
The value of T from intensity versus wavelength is 4.34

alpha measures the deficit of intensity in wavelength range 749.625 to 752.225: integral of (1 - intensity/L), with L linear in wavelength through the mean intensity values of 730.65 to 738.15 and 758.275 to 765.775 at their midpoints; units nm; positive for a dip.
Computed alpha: -0.08 nm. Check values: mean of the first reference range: 4.19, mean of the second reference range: 4.42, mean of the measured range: 4.46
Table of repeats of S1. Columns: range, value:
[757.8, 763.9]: 4.46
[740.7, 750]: 4.29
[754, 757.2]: 4.4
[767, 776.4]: 4.4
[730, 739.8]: 4.23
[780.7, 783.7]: 4.37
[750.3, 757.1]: 4.43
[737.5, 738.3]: 4.23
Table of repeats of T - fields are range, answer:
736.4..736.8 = 4.02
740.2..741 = 4.22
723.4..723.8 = 4.48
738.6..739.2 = 4.26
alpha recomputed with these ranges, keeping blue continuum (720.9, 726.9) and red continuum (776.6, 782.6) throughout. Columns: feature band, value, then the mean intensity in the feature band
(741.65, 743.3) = 0.03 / 4.26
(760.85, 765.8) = -0.07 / 4.45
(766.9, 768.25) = -0.05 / 4.57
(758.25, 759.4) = -0.02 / 4.45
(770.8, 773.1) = 0.09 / 4.23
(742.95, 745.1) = 0.04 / 4.26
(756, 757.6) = -0.01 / 4.4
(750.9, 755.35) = -0.07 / 4.43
